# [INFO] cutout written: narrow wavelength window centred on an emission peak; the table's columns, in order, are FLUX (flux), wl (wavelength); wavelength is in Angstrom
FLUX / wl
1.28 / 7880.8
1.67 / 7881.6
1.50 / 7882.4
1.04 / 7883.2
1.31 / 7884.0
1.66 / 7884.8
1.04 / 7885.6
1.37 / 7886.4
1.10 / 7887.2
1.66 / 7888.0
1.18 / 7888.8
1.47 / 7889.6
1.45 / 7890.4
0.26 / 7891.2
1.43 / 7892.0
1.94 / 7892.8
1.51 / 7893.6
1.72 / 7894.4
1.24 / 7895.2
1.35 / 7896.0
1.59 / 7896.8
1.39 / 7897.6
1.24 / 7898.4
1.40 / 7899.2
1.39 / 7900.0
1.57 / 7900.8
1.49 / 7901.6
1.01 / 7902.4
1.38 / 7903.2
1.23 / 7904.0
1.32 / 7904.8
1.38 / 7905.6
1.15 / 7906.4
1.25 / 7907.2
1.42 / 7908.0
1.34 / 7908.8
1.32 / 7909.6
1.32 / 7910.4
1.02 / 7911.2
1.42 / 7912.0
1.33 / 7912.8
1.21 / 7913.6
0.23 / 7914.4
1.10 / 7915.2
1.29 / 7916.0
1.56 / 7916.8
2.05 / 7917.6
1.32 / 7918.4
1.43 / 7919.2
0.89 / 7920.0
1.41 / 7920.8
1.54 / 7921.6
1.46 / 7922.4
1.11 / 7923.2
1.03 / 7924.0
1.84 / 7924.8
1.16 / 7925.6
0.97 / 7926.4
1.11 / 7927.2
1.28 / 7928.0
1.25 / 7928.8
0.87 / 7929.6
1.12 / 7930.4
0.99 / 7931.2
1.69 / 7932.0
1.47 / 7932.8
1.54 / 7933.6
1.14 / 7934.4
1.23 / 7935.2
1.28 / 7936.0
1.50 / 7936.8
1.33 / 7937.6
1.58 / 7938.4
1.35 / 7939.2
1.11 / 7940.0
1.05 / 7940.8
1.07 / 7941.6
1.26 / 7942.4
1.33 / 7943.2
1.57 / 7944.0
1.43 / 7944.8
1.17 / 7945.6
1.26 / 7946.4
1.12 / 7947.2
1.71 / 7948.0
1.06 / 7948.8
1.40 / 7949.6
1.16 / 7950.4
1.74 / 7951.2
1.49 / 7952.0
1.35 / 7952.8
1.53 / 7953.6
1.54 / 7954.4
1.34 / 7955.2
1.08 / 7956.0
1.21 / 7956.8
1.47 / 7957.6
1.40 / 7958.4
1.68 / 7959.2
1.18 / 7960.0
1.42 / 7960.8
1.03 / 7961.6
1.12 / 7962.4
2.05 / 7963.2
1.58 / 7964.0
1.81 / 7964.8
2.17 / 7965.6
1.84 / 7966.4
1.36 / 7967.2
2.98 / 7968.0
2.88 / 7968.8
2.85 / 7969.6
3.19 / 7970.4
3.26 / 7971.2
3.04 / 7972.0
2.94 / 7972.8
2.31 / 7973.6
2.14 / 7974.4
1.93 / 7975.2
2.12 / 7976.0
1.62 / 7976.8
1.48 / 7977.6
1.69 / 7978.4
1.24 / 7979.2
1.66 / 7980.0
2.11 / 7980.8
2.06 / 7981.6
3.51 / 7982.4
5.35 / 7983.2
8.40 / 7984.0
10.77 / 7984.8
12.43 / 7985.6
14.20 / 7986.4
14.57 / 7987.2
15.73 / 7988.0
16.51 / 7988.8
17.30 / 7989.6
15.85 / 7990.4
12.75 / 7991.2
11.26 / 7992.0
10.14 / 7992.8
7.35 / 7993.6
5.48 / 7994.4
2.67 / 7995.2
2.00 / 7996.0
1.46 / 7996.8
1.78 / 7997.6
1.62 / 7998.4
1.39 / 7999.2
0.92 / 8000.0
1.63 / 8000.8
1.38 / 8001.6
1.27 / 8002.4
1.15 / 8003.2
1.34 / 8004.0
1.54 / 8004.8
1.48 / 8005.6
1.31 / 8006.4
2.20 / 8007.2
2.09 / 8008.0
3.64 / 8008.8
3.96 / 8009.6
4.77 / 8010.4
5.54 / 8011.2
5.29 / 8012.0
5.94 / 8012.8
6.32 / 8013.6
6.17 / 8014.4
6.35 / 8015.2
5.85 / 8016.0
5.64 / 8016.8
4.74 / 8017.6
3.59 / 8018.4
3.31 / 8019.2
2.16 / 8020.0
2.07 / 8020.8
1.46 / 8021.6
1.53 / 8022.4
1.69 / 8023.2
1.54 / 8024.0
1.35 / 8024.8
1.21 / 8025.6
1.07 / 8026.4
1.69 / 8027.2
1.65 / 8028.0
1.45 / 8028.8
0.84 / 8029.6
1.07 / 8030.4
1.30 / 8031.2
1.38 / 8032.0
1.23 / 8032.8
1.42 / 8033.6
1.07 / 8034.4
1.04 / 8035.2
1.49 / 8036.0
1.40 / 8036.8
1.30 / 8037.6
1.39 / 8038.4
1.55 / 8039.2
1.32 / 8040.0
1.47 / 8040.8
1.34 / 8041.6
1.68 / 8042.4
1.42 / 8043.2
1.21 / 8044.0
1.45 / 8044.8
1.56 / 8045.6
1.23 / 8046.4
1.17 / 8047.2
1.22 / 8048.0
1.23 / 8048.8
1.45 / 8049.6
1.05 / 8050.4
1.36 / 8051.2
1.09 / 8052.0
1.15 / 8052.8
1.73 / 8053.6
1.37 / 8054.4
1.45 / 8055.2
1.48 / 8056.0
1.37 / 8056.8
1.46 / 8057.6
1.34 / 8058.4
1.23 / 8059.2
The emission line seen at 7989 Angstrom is H-alpha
